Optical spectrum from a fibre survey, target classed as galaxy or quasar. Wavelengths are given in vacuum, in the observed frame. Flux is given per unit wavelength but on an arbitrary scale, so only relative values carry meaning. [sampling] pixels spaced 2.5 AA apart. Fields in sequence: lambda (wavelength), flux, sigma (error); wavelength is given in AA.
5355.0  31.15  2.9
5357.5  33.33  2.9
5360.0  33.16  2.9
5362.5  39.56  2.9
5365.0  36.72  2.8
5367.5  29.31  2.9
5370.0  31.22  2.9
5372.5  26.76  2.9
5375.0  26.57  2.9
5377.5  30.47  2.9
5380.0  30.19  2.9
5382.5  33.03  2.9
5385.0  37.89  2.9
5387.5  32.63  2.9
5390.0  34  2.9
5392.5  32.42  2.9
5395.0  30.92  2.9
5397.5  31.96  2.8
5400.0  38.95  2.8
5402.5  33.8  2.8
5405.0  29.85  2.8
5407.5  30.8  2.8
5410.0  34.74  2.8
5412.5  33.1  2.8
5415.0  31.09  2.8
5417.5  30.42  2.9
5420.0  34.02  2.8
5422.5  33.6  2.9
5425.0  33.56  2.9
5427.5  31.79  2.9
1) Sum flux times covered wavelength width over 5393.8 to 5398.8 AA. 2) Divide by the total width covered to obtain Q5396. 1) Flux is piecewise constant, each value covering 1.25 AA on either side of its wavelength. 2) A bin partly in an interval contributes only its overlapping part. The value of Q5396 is 31.5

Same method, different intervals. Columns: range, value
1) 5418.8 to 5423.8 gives 33.8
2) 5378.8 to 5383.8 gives 31.7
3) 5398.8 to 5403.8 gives 36.3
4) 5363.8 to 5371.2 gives 32.4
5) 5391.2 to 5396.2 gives 31.7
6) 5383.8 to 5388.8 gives 35.2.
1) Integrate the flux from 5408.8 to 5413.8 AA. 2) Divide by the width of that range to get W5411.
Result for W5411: 33.9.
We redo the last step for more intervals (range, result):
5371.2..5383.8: 29.4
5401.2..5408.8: 31.6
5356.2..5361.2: 33.2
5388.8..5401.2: 33.6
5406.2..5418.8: 32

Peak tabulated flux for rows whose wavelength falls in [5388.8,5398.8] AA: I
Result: 34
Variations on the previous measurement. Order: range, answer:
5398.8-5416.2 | 38.95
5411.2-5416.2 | 33.1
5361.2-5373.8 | 39.56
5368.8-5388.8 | 37.89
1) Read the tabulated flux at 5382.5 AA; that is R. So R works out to 33.03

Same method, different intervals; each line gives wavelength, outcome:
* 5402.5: 33.8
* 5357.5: 33.33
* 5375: 26.57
